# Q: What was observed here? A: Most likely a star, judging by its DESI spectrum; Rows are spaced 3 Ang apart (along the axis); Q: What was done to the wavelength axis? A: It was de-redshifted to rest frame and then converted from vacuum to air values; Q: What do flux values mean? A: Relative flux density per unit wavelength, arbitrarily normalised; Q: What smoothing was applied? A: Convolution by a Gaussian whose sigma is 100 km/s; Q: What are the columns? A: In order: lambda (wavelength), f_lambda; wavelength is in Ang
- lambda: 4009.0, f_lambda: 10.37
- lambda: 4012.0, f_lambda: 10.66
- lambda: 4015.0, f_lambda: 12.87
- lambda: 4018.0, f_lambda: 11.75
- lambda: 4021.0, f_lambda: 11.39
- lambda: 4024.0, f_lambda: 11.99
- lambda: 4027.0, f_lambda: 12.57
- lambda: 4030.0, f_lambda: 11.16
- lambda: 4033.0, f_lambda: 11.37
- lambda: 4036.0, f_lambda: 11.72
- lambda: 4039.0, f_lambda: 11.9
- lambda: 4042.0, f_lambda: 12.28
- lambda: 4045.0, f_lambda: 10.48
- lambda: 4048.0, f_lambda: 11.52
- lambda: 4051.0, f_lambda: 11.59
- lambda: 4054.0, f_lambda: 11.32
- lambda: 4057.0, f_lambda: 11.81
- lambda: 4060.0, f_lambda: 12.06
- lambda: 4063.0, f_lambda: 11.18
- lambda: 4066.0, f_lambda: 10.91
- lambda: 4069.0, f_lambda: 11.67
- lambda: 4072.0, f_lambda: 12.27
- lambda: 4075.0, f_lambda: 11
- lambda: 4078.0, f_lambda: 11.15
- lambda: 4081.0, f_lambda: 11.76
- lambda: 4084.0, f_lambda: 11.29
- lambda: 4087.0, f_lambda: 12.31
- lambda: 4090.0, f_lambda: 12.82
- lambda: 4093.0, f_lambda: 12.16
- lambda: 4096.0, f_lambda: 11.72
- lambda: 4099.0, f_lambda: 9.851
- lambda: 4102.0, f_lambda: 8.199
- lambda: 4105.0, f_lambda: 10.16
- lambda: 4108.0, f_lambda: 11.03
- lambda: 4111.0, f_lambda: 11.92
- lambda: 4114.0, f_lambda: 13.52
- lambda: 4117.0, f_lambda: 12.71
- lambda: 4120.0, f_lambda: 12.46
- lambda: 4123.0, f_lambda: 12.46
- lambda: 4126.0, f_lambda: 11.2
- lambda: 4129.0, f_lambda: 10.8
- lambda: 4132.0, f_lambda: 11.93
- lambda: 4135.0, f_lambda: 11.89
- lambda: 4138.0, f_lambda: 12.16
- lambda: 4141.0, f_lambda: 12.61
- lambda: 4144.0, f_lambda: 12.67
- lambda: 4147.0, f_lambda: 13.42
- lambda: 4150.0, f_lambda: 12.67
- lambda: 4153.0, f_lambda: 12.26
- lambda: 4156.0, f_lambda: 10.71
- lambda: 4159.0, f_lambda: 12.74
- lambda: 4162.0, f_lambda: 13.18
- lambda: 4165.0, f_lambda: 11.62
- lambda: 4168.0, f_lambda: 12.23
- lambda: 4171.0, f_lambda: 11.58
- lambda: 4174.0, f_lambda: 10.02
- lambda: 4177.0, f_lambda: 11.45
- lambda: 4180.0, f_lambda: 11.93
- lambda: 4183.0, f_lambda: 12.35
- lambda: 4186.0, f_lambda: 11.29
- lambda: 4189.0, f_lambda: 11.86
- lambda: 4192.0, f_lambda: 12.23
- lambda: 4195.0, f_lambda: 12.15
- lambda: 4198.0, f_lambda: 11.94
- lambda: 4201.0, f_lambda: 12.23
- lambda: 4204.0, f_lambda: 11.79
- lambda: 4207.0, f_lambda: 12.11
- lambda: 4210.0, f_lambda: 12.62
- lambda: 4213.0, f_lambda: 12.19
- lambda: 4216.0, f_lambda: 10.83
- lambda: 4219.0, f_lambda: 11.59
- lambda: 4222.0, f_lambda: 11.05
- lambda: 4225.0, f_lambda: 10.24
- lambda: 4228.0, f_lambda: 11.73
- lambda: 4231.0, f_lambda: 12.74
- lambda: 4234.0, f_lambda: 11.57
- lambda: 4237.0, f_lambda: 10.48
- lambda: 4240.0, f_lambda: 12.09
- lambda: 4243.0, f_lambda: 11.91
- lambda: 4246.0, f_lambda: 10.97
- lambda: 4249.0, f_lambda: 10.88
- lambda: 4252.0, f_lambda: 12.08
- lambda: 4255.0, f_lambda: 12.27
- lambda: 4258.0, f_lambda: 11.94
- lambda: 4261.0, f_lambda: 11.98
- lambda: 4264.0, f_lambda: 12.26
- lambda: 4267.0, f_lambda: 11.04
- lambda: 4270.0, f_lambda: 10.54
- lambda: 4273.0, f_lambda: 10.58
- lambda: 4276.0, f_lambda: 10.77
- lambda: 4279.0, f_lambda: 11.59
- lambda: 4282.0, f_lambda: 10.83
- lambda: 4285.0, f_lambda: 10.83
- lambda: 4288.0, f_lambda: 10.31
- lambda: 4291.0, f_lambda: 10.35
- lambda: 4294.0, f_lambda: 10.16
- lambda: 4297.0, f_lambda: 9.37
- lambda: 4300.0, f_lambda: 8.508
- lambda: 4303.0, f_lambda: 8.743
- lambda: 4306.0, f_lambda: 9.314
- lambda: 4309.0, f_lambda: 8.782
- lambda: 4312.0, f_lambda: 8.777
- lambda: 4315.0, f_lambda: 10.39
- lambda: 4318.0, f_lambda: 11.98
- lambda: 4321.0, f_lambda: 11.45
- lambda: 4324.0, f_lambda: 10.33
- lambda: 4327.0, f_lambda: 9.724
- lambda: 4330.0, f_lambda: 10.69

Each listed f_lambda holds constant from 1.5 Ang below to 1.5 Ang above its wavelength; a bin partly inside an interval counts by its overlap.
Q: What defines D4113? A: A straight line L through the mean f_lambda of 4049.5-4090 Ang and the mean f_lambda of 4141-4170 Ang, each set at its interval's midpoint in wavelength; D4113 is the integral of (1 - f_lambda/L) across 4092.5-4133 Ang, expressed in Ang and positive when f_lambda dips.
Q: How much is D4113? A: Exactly 2.0 Ang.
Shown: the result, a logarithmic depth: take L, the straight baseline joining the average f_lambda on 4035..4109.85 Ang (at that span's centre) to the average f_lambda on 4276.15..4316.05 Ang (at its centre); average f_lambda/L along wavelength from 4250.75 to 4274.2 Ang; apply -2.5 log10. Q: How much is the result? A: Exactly -0.15 mag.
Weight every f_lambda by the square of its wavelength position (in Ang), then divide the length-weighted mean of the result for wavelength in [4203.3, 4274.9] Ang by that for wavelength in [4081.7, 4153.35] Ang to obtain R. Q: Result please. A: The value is 1.0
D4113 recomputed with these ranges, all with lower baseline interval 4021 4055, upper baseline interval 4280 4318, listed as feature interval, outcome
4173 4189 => -1.30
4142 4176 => -4.14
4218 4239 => -2.15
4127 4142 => -1.21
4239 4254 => -2.09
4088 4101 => -0.35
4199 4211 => -1.94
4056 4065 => -0.13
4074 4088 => -0.21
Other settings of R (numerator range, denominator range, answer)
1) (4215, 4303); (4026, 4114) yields 1.06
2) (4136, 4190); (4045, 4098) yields 1.08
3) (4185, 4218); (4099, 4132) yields 1.09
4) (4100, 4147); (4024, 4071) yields 1.05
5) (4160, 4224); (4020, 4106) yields 1.10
